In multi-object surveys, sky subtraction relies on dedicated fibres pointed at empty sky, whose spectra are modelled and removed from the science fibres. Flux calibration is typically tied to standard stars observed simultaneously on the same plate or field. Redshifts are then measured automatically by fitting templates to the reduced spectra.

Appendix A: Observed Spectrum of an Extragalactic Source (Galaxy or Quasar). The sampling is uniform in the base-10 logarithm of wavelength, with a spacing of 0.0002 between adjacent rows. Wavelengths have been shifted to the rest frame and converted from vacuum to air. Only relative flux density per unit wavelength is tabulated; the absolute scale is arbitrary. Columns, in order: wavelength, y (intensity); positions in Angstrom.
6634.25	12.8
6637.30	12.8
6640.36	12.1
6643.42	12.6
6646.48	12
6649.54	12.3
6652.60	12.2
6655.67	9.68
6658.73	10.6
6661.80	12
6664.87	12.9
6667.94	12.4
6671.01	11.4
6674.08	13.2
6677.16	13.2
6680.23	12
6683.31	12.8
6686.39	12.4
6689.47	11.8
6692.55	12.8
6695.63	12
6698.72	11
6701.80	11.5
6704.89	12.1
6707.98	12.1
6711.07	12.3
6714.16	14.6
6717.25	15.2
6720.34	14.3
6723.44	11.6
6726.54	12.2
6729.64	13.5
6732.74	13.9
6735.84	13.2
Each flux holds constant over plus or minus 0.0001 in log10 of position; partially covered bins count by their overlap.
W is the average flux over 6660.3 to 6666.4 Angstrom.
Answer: 12.4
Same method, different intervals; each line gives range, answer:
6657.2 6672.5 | 11.9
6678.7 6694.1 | 12.4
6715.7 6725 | 13.7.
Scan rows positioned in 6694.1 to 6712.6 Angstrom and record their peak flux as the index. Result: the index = 12.3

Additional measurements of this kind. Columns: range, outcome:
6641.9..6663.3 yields 12.6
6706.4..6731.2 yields 15.2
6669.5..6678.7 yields 13.2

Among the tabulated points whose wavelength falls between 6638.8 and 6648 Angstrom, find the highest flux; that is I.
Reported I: 12.6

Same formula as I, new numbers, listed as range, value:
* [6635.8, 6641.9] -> 12.8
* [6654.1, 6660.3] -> 10.6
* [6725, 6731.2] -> 13.5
